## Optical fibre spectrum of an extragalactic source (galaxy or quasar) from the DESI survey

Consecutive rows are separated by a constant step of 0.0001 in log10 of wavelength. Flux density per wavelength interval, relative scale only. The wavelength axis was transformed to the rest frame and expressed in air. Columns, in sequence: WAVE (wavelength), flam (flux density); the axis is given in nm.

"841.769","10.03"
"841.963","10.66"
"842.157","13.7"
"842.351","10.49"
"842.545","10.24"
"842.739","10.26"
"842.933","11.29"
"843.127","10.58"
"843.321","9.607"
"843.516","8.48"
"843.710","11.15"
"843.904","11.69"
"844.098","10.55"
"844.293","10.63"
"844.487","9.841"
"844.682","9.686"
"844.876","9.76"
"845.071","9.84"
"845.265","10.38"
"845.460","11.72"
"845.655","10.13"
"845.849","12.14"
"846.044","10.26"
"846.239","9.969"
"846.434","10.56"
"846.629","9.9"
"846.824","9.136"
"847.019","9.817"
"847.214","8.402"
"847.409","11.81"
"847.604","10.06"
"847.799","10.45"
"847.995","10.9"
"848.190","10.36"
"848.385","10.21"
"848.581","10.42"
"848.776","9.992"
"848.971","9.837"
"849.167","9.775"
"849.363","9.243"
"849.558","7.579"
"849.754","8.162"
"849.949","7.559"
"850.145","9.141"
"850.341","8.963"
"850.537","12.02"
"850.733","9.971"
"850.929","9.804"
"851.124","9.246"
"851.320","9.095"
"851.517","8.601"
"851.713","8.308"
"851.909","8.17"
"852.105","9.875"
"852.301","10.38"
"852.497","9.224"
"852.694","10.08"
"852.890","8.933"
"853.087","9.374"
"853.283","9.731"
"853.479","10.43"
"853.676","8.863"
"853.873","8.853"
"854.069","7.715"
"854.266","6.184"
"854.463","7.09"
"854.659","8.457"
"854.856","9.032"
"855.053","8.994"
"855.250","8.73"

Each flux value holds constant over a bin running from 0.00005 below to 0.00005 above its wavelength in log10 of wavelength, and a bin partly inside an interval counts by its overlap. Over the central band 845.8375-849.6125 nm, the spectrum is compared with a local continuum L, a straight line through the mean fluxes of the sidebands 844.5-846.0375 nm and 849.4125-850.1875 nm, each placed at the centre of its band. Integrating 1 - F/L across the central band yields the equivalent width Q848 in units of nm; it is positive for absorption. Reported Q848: -0.348 nm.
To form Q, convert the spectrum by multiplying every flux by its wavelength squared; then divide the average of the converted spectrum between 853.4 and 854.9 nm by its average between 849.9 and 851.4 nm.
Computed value 0.9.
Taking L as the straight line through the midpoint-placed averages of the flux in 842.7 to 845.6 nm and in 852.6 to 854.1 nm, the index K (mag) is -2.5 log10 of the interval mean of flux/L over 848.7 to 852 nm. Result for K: 0.06 mag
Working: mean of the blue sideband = 10.4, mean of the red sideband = 9.32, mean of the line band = 9.14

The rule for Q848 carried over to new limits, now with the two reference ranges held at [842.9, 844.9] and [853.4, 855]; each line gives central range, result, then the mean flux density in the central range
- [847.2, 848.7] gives -0.14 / 10.4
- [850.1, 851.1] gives -0.11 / 9.97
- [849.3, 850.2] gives 0.09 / 8.27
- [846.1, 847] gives -0.01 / 9.9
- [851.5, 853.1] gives -0.10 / 9.24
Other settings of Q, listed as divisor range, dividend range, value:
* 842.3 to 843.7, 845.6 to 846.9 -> 1.02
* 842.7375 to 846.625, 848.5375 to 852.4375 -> 0.90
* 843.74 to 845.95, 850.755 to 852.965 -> 0.89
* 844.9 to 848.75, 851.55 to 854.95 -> 0.87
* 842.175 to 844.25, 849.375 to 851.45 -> 0.88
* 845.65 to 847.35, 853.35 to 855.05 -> 0.85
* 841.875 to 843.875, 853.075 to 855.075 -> 0.82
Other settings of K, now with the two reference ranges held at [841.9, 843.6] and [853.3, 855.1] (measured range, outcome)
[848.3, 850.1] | 0.02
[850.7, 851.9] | -0.01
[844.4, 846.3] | -0.03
